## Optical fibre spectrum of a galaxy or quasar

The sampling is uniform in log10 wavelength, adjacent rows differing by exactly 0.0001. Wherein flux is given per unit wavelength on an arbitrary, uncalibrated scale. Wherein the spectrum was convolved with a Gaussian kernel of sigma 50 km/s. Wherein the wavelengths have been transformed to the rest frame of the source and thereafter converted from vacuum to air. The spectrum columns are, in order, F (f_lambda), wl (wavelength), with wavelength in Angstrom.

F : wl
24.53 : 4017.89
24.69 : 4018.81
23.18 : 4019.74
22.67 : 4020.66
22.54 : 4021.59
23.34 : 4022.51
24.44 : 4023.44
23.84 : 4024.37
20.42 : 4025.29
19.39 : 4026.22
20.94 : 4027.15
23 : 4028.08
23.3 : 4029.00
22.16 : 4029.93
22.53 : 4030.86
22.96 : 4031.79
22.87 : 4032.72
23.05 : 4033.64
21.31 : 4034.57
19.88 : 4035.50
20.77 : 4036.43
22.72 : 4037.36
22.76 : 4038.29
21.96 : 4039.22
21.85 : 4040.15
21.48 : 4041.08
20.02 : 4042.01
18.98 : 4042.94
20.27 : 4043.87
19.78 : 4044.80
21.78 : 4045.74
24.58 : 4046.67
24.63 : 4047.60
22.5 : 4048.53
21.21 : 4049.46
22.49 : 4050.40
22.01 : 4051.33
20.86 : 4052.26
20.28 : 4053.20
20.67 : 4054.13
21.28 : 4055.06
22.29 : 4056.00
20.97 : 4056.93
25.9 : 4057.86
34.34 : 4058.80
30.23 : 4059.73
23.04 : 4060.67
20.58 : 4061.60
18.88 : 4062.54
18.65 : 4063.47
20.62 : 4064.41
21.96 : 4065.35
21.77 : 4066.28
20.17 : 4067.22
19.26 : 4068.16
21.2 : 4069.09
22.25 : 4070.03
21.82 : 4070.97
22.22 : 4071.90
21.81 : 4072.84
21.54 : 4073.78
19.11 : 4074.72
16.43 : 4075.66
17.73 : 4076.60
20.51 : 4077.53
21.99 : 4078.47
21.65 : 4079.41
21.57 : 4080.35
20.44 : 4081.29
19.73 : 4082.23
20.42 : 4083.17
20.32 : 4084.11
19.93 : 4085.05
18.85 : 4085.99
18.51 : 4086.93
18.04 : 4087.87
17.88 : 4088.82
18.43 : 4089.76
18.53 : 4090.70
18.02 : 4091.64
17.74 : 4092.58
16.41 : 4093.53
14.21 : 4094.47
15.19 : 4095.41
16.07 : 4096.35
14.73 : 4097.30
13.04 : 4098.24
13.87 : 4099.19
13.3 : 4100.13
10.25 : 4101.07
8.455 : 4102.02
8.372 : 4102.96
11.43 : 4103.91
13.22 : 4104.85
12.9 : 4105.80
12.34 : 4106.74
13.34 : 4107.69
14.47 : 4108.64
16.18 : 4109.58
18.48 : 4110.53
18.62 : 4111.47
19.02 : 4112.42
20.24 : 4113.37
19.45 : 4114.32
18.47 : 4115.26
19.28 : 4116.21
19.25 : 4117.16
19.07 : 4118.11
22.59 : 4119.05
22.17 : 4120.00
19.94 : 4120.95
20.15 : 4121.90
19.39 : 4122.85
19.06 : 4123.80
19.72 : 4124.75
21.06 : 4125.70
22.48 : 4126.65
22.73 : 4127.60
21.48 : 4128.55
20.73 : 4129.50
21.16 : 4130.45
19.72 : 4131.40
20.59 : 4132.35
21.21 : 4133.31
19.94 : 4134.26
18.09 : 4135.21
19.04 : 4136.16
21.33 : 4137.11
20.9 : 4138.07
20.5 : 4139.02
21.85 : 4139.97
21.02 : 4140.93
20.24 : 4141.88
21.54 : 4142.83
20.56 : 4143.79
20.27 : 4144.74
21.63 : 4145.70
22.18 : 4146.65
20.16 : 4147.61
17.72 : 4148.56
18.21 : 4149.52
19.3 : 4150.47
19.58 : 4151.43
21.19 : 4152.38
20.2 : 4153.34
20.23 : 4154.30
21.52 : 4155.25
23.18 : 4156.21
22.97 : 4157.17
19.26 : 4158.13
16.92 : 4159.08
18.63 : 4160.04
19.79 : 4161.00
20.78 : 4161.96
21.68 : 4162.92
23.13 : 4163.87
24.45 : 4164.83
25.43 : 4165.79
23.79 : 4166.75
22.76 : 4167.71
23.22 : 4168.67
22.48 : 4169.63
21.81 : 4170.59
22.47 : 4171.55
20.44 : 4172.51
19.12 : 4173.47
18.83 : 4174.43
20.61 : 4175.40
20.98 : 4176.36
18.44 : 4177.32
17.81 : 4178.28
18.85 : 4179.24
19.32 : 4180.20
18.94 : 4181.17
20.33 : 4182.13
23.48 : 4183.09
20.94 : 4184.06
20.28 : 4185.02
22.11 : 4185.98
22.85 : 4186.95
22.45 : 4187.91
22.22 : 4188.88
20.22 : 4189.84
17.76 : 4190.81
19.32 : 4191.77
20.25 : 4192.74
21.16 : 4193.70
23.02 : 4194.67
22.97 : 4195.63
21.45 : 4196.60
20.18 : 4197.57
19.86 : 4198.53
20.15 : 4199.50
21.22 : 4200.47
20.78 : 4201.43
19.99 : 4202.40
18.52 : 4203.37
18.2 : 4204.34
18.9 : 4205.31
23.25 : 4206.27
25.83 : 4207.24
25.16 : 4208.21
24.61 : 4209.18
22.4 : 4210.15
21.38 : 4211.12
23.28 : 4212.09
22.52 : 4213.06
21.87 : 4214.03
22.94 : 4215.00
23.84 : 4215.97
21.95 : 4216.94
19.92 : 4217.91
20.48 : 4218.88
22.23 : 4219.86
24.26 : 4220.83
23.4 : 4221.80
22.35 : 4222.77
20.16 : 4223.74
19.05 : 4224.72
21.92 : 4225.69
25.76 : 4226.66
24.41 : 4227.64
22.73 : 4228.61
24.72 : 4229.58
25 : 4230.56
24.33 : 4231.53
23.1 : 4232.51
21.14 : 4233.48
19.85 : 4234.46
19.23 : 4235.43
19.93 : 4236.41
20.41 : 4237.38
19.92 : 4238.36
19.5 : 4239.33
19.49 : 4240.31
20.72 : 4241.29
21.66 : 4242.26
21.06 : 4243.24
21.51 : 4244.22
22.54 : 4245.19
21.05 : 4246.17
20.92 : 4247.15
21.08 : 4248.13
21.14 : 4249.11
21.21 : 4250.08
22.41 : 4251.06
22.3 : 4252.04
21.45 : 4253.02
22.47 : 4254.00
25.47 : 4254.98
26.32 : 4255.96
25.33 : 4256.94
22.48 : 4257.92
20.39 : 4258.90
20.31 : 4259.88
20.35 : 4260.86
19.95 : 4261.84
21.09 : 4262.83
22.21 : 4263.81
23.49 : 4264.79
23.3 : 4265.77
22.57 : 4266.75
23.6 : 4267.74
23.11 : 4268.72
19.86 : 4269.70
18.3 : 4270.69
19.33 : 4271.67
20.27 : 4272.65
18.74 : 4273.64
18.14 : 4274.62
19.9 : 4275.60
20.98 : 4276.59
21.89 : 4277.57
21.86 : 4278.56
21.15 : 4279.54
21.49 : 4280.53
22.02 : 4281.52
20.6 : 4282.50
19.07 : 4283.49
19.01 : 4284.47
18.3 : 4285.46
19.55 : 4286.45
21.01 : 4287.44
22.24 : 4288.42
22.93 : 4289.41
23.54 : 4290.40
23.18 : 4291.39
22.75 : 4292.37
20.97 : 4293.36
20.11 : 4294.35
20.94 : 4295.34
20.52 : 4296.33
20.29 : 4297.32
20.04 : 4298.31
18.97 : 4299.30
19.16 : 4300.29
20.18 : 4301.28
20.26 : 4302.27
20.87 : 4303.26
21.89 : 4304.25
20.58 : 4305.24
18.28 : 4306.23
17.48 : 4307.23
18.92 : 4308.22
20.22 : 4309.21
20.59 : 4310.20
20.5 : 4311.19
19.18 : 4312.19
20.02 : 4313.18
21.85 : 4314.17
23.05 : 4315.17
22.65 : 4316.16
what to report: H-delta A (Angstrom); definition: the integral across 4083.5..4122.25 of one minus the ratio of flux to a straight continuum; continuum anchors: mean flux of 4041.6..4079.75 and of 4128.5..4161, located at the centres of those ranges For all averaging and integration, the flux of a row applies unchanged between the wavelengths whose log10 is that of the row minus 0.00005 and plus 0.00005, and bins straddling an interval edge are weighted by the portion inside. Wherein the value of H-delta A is 8.1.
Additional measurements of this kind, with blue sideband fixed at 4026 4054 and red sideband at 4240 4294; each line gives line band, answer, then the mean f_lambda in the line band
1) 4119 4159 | 1.9 Angstrom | 20.6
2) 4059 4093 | 2.0 Angstrom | 20.4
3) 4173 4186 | 1.0 Angstrom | 19.9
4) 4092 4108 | 6.2 Angstrom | 13.3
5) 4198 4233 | -1.2 Angstrom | 22.2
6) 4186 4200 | 0.3 Angstrom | 21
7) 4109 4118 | 1.2 Angstrom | 18.7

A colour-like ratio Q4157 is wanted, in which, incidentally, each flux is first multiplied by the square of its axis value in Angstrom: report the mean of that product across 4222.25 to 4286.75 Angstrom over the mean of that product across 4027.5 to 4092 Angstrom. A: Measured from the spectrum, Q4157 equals 1.10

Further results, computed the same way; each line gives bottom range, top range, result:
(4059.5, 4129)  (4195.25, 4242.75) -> 1.25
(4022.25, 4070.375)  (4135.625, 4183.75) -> 0.99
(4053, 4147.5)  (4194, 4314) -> 1.19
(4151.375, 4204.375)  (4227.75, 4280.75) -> 1.07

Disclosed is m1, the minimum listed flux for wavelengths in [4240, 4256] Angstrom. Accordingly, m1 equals 19.49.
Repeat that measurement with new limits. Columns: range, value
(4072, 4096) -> 14.21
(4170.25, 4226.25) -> 17.76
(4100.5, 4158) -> 8.372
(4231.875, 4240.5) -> 19.23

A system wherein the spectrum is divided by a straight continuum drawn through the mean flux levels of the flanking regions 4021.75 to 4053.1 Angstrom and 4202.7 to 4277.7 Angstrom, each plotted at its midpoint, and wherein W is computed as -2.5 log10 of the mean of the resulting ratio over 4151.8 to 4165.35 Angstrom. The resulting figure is 0.04 mag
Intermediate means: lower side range 21.9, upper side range 21.8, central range 21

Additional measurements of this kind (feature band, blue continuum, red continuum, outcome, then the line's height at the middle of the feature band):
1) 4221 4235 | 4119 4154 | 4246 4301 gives -0.086 mag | 21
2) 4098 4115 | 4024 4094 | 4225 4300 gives 0.426 mag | 21.3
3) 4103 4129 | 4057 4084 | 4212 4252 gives 0.188 mag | 21.7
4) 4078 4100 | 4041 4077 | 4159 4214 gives 0.198 mag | 21.6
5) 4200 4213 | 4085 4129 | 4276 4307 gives -0.146 mag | 19.1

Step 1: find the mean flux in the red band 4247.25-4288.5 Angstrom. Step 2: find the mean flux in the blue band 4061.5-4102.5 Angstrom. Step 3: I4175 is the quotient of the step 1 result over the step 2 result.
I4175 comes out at 1.15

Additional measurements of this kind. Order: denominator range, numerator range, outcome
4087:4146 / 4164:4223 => 1.19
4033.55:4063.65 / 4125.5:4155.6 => 0.93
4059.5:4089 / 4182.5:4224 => 1.05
